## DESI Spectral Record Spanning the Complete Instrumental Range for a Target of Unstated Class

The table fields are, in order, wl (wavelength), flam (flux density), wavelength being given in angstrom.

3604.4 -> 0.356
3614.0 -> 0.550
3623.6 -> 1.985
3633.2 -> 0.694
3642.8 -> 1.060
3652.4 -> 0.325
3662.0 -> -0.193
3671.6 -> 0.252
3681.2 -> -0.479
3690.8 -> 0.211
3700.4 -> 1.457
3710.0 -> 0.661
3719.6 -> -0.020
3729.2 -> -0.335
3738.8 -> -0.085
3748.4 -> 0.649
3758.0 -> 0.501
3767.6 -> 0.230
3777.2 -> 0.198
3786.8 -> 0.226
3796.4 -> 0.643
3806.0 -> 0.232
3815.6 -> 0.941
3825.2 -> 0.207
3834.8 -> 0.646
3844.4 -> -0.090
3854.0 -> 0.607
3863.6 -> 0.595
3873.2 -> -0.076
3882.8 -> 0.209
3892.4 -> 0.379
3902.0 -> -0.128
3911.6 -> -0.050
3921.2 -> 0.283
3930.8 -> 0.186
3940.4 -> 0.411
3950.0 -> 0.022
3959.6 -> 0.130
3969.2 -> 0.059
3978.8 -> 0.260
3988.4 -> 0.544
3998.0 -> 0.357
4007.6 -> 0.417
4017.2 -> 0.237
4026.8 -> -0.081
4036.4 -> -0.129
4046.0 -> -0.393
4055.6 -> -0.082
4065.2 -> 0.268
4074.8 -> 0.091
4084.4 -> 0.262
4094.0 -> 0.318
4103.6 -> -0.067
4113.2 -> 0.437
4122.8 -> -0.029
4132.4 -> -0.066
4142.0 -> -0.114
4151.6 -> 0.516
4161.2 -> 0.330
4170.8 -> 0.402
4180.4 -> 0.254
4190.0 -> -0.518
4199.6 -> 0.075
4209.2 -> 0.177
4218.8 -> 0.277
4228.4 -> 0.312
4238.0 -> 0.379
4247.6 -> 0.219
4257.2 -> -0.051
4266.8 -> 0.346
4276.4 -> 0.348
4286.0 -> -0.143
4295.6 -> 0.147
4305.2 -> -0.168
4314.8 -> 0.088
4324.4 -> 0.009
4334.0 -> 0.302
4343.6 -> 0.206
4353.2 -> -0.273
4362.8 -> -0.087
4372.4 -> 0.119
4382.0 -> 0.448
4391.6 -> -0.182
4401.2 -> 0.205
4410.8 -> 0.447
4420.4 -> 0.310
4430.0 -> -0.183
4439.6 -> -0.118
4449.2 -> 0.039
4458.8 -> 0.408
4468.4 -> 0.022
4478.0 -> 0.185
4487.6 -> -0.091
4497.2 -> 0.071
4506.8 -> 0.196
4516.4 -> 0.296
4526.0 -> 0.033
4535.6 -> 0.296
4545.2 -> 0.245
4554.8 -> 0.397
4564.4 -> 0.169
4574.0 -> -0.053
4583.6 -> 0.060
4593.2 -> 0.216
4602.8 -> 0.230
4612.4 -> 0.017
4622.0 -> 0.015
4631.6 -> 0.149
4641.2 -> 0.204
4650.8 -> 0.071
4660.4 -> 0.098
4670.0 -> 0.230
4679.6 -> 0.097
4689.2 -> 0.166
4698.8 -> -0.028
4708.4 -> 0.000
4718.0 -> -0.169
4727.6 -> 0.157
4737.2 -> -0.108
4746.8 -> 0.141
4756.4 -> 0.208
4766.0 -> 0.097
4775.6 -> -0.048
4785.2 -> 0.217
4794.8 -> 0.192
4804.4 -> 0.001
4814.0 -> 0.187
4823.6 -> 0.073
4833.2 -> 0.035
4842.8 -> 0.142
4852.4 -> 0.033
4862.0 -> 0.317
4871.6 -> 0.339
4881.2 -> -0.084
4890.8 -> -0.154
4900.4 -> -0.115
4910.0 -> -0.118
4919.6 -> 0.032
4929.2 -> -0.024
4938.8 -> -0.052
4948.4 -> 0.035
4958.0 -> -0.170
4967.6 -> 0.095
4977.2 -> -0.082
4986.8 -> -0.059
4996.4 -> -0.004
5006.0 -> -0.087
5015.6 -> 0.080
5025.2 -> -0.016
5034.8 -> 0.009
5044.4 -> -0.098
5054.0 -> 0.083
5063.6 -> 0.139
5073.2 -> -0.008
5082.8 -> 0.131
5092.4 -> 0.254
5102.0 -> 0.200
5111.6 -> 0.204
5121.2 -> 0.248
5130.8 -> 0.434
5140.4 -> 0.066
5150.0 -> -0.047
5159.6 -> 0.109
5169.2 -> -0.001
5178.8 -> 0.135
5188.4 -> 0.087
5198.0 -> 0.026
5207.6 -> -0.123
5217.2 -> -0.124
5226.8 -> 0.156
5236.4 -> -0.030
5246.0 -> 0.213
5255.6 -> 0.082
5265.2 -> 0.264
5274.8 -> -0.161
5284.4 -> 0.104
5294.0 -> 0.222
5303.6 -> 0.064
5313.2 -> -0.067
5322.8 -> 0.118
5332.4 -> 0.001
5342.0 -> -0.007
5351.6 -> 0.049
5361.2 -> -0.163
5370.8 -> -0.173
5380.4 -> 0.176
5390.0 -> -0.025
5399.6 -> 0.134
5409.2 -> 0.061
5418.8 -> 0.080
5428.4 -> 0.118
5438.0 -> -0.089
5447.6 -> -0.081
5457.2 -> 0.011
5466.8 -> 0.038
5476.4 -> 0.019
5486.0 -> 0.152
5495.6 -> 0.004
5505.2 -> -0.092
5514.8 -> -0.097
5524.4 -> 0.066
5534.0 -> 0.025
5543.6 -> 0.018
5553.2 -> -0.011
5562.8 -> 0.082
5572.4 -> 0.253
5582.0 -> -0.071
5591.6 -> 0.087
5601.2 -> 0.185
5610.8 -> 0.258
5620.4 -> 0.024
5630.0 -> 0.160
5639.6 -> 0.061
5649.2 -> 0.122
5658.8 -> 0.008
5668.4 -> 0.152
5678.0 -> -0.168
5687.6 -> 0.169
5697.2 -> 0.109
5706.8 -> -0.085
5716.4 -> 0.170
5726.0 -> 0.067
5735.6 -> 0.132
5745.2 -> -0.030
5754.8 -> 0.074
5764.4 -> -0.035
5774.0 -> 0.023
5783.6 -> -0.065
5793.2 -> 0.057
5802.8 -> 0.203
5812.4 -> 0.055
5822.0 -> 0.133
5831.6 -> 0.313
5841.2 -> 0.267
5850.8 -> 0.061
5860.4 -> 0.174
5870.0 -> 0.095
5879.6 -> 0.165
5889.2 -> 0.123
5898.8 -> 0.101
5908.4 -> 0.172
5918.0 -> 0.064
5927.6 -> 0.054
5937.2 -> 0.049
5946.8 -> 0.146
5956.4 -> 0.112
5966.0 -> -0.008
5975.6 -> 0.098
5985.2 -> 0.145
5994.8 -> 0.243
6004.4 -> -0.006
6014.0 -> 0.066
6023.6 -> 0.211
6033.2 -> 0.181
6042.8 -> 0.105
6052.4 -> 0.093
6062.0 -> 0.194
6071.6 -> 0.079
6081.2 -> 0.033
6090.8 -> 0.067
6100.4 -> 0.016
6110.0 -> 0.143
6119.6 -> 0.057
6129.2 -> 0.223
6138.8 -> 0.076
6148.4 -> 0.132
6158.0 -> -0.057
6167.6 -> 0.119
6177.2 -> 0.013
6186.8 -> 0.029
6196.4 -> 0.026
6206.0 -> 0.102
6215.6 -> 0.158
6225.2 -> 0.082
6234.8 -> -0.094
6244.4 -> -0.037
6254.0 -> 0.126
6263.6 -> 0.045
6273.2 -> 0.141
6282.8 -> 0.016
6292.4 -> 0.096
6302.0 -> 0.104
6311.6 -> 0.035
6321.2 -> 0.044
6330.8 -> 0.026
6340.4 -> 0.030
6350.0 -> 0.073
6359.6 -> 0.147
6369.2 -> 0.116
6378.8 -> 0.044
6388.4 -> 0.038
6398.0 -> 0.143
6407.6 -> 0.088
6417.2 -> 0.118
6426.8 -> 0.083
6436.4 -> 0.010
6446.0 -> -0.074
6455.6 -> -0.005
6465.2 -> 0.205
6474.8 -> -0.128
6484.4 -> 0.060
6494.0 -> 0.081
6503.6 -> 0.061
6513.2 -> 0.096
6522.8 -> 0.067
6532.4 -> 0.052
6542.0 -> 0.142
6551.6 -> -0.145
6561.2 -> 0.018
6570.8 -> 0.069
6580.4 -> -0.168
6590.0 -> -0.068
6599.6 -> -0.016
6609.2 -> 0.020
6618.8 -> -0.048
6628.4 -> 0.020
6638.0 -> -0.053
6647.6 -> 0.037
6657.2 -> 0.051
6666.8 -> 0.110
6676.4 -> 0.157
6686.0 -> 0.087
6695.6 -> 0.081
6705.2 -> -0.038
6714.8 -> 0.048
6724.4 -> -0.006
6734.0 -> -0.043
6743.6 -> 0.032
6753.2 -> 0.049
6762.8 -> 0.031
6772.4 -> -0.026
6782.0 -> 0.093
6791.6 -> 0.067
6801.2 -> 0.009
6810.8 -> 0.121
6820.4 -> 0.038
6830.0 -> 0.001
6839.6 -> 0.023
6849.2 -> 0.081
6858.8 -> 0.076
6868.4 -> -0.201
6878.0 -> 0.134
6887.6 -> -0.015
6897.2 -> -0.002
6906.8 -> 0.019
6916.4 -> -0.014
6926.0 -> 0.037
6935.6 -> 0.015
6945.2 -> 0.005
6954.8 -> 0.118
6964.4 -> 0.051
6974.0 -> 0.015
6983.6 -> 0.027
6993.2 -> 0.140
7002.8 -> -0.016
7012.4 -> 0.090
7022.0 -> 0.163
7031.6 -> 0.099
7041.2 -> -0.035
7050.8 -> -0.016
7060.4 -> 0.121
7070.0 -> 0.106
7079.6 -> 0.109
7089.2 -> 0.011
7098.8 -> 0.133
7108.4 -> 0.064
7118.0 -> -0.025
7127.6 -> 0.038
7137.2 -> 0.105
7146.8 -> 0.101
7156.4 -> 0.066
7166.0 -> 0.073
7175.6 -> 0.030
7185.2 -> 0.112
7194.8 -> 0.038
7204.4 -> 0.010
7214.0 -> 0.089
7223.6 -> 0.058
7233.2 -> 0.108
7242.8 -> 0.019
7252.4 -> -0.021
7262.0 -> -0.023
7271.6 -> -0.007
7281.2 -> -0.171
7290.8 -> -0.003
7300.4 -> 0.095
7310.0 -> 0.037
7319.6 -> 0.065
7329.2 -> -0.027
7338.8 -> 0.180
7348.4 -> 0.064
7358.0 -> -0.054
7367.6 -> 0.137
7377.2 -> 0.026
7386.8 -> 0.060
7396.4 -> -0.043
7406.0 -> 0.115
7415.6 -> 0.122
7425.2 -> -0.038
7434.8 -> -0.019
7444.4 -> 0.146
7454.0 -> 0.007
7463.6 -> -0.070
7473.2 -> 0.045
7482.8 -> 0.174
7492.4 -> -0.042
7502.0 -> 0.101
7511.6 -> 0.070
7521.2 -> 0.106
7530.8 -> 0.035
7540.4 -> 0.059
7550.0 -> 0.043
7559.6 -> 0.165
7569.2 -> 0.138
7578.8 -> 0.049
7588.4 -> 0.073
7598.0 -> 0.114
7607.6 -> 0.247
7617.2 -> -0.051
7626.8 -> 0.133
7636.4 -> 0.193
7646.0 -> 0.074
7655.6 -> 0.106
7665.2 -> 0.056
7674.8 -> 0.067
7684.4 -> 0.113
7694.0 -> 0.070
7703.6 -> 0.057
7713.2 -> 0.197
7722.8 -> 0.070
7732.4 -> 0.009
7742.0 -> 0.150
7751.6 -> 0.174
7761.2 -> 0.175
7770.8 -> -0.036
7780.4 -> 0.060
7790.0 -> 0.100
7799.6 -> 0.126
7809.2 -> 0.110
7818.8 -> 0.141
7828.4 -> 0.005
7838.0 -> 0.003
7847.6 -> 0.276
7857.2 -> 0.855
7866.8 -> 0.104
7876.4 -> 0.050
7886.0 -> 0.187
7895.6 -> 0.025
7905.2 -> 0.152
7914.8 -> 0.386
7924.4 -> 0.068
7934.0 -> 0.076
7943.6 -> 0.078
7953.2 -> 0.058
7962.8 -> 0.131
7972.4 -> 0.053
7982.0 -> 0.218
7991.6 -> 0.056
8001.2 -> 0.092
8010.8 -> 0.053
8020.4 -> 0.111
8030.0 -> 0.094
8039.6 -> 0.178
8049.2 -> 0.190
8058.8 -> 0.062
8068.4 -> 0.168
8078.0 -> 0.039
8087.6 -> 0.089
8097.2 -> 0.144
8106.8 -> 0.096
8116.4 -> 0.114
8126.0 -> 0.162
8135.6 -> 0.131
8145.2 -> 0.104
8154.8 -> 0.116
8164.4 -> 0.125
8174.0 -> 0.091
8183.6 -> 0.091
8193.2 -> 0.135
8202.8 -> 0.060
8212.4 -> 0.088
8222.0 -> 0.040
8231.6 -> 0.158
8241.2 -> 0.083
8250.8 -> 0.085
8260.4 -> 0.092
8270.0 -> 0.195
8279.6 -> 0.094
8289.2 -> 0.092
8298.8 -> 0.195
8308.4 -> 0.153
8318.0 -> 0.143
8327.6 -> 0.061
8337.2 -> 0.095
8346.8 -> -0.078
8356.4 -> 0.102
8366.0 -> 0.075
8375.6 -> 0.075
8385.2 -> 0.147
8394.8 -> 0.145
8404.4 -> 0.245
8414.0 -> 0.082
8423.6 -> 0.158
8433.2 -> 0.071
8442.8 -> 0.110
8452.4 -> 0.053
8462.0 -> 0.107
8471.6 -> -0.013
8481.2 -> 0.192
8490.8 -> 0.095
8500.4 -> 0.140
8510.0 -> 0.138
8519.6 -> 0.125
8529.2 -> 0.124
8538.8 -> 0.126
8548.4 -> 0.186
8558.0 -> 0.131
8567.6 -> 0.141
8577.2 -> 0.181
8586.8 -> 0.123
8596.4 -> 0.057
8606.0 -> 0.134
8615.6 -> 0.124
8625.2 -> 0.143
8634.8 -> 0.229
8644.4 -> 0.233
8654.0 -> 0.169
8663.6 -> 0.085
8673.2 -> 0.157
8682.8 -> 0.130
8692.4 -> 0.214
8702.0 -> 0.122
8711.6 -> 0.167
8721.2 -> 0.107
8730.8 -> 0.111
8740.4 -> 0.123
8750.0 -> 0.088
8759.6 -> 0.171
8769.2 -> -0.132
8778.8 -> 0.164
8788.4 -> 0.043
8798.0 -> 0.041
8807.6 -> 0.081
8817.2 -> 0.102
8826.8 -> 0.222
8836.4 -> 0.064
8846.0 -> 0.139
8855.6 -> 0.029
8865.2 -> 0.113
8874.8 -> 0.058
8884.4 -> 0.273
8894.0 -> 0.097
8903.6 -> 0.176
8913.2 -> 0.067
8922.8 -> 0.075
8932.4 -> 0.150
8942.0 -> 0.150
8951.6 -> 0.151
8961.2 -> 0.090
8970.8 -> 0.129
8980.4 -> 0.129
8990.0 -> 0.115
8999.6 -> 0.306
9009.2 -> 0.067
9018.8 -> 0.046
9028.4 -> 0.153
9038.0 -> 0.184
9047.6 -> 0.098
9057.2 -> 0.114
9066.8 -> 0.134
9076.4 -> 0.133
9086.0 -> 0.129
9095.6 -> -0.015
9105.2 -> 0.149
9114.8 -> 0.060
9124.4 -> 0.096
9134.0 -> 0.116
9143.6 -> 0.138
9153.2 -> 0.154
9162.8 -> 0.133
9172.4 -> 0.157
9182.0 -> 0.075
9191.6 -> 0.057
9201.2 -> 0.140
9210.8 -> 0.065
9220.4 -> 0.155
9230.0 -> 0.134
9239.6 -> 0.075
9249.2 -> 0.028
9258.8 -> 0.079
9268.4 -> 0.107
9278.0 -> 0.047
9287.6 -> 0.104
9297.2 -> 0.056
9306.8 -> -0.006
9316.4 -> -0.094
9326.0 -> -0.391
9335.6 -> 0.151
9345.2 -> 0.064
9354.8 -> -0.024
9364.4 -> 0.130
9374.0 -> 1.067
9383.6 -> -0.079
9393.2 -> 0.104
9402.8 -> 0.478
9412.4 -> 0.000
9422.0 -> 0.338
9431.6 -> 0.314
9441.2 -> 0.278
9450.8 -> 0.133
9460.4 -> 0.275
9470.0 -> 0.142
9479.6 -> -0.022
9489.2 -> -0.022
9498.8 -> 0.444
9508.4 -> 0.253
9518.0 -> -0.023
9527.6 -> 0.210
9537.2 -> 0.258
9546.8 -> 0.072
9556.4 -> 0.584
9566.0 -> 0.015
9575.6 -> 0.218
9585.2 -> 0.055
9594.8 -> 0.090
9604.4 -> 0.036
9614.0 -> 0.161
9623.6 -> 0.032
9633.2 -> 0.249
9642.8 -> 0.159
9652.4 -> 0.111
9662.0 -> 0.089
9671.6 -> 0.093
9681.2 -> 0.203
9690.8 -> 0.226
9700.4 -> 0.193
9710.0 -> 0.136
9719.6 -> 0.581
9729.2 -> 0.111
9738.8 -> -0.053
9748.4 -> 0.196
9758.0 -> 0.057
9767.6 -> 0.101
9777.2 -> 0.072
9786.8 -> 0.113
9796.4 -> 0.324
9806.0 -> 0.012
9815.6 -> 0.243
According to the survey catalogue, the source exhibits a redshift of 1.11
